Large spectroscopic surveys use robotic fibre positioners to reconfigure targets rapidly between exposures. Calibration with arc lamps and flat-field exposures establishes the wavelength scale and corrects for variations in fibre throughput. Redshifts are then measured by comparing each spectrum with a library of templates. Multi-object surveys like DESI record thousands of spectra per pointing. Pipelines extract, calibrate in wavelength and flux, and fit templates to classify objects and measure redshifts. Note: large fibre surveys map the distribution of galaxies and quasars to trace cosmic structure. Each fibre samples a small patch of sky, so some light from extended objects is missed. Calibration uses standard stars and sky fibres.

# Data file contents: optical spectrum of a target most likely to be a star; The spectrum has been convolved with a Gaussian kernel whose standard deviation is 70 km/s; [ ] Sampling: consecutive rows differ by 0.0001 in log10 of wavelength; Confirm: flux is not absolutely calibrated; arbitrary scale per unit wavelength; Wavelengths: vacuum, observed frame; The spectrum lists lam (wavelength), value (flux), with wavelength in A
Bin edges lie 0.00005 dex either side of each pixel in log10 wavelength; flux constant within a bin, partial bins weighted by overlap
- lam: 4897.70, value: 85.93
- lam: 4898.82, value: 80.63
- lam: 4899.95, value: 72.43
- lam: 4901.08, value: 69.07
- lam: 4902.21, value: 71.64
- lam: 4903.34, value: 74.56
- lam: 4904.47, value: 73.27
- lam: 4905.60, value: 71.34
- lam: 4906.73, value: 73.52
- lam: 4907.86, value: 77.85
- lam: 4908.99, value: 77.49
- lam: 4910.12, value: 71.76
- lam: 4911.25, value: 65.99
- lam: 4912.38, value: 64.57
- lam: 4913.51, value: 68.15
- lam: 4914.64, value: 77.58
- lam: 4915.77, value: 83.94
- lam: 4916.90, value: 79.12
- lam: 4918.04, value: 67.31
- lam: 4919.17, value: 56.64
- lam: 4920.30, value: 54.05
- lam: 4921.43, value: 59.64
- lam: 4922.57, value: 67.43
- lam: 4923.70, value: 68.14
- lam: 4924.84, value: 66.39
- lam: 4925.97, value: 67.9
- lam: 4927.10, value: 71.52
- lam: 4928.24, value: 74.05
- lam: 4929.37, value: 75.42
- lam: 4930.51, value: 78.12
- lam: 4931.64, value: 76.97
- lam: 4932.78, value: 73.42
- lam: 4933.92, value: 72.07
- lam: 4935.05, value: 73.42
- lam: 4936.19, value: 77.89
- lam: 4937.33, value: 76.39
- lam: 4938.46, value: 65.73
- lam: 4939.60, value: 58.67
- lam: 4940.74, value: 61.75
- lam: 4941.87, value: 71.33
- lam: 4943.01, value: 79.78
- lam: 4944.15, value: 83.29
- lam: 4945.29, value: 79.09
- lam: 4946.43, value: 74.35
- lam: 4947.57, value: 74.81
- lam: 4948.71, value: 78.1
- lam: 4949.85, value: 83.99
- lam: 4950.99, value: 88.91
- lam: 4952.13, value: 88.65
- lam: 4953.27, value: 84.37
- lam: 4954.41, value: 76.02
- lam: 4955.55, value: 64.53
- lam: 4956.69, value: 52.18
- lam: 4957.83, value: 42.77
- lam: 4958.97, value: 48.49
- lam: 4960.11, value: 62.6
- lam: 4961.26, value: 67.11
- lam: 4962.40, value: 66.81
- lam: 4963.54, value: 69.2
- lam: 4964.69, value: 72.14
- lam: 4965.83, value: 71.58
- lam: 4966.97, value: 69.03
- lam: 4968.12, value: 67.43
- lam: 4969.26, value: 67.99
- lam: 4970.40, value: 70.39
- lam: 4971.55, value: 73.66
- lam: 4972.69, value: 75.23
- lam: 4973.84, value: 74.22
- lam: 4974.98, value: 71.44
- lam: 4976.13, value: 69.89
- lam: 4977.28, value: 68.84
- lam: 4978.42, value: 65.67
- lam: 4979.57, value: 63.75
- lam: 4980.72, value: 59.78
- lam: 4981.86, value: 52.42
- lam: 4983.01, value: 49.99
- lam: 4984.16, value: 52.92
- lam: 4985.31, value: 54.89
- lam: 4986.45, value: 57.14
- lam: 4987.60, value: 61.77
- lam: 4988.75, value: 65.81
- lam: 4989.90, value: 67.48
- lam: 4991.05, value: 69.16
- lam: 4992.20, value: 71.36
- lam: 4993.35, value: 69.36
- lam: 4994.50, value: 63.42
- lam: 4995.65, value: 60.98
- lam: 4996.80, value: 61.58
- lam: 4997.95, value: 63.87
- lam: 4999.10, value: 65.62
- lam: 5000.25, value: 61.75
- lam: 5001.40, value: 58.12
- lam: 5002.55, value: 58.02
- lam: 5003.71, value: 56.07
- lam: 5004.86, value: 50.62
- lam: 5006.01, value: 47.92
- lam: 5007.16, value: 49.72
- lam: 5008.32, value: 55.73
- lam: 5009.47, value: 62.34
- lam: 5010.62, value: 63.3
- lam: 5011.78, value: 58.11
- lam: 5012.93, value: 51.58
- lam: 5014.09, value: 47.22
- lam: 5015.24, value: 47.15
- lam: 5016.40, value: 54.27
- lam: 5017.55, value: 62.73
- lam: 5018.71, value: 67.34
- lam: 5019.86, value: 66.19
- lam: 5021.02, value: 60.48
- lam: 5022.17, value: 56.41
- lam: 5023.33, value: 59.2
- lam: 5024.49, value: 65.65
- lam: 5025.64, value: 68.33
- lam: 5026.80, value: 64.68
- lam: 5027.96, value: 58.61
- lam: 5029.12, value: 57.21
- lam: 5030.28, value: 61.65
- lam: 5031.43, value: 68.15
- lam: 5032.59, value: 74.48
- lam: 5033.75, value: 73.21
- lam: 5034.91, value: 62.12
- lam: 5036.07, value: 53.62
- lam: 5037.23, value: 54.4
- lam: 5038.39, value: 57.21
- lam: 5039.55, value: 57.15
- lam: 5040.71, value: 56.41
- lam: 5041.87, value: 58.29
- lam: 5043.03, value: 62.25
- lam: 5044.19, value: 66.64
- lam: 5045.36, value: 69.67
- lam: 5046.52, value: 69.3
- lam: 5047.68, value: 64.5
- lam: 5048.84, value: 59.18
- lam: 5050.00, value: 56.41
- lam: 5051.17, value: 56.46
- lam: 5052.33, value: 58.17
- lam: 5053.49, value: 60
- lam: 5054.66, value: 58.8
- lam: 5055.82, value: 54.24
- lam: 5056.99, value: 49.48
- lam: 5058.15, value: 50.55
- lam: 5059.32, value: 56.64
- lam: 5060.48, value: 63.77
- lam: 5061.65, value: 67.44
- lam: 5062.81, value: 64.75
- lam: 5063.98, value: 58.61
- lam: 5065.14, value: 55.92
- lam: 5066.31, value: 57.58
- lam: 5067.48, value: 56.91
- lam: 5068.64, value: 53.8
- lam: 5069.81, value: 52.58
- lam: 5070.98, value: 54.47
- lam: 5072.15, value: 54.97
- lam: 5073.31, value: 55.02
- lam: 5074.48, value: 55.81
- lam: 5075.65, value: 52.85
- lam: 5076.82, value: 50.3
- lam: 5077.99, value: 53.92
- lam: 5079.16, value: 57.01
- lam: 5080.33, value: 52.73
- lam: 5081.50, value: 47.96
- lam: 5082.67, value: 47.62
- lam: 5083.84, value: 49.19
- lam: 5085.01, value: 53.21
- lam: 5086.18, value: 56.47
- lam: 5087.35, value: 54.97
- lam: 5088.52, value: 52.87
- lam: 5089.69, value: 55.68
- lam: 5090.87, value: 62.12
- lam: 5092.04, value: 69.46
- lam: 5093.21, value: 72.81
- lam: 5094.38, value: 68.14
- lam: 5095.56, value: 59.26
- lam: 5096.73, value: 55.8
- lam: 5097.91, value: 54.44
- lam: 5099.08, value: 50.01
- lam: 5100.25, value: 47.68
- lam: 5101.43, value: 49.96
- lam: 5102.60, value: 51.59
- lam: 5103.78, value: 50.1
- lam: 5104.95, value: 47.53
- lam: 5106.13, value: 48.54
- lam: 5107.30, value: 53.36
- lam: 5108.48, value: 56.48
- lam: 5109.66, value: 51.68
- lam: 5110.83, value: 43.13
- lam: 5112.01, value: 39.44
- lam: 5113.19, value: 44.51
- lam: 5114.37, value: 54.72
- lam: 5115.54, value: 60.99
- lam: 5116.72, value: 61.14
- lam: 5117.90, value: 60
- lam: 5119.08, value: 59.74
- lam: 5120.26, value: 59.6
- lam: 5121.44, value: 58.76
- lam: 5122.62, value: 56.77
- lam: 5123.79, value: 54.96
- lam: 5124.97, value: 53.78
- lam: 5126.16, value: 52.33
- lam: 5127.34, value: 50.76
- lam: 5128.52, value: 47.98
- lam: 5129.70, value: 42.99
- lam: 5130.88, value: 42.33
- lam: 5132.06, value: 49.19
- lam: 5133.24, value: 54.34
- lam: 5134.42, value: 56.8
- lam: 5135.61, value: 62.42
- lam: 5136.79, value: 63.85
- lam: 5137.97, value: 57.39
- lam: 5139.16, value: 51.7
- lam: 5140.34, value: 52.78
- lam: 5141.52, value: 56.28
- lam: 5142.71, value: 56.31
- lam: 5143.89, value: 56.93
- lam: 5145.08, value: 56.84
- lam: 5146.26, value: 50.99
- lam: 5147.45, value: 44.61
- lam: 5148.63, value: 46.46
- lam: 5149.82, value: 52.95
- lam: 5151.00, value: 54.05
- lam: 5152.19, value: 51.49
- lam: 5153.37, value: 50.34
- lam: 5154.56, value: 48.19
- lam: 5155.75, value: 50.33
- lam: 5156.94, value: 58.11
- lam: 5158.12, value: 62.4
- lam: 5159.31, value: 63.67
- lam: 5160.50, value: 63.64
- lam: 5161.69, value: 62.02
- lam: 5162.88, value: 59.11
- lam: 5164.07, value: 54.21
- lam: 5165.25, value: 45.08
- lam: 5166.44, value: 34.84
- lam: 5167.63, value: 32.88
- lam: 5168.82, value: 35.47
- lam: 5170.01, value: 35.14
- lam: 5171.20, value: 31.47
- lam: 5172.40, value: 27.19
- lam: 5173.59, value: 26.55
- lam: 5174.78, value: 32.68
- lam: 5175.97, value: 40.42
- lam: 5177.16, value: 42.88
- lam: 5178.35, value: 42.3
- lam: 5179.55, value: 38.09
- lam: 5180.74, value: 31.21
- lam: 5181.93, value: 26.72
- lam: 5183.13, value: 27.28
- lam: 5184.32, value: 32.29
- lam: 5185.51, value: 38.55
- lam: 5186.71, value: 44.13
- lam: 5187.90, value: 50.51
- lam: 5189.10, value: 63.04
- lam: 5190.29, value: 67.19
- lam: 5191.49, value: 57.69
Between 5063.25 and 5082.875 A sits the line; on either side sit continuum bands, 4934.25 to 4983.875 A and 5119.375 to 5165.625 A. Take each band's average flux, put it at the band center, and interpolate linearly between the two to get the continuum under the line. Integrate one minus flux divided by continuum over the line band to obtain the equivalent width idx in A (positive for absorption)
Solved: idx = 1.9 A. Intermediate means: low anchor 69.5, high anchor 54.3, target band 54.2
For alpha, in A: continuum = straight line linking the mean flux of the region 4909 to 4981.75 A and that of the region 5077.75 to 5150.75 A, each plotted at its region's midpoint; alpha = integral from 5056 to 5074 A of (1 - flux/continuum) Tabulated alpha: 0.6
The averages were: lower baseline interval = 70.3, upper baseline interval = 53.9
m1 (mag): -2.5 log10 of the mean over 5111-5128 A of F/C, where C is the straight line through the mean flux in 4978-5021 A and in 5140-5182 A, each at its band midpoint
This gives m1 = -0.09 mag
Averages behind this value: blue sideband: 59.3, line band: 54.5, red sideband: 46.7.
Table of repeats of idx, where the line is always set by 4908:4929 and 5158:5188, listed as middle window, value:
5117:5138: -3.9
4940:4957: -2.7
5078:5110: -3.1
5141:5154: -2.5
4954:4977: -0.9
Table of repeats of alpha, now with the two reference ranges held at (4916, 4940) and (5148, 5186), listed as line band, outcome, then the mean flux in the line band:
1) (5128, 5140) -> -1.4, 52.9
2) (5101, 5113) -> 0.3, 49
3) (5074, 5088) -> 0.1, 52.7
